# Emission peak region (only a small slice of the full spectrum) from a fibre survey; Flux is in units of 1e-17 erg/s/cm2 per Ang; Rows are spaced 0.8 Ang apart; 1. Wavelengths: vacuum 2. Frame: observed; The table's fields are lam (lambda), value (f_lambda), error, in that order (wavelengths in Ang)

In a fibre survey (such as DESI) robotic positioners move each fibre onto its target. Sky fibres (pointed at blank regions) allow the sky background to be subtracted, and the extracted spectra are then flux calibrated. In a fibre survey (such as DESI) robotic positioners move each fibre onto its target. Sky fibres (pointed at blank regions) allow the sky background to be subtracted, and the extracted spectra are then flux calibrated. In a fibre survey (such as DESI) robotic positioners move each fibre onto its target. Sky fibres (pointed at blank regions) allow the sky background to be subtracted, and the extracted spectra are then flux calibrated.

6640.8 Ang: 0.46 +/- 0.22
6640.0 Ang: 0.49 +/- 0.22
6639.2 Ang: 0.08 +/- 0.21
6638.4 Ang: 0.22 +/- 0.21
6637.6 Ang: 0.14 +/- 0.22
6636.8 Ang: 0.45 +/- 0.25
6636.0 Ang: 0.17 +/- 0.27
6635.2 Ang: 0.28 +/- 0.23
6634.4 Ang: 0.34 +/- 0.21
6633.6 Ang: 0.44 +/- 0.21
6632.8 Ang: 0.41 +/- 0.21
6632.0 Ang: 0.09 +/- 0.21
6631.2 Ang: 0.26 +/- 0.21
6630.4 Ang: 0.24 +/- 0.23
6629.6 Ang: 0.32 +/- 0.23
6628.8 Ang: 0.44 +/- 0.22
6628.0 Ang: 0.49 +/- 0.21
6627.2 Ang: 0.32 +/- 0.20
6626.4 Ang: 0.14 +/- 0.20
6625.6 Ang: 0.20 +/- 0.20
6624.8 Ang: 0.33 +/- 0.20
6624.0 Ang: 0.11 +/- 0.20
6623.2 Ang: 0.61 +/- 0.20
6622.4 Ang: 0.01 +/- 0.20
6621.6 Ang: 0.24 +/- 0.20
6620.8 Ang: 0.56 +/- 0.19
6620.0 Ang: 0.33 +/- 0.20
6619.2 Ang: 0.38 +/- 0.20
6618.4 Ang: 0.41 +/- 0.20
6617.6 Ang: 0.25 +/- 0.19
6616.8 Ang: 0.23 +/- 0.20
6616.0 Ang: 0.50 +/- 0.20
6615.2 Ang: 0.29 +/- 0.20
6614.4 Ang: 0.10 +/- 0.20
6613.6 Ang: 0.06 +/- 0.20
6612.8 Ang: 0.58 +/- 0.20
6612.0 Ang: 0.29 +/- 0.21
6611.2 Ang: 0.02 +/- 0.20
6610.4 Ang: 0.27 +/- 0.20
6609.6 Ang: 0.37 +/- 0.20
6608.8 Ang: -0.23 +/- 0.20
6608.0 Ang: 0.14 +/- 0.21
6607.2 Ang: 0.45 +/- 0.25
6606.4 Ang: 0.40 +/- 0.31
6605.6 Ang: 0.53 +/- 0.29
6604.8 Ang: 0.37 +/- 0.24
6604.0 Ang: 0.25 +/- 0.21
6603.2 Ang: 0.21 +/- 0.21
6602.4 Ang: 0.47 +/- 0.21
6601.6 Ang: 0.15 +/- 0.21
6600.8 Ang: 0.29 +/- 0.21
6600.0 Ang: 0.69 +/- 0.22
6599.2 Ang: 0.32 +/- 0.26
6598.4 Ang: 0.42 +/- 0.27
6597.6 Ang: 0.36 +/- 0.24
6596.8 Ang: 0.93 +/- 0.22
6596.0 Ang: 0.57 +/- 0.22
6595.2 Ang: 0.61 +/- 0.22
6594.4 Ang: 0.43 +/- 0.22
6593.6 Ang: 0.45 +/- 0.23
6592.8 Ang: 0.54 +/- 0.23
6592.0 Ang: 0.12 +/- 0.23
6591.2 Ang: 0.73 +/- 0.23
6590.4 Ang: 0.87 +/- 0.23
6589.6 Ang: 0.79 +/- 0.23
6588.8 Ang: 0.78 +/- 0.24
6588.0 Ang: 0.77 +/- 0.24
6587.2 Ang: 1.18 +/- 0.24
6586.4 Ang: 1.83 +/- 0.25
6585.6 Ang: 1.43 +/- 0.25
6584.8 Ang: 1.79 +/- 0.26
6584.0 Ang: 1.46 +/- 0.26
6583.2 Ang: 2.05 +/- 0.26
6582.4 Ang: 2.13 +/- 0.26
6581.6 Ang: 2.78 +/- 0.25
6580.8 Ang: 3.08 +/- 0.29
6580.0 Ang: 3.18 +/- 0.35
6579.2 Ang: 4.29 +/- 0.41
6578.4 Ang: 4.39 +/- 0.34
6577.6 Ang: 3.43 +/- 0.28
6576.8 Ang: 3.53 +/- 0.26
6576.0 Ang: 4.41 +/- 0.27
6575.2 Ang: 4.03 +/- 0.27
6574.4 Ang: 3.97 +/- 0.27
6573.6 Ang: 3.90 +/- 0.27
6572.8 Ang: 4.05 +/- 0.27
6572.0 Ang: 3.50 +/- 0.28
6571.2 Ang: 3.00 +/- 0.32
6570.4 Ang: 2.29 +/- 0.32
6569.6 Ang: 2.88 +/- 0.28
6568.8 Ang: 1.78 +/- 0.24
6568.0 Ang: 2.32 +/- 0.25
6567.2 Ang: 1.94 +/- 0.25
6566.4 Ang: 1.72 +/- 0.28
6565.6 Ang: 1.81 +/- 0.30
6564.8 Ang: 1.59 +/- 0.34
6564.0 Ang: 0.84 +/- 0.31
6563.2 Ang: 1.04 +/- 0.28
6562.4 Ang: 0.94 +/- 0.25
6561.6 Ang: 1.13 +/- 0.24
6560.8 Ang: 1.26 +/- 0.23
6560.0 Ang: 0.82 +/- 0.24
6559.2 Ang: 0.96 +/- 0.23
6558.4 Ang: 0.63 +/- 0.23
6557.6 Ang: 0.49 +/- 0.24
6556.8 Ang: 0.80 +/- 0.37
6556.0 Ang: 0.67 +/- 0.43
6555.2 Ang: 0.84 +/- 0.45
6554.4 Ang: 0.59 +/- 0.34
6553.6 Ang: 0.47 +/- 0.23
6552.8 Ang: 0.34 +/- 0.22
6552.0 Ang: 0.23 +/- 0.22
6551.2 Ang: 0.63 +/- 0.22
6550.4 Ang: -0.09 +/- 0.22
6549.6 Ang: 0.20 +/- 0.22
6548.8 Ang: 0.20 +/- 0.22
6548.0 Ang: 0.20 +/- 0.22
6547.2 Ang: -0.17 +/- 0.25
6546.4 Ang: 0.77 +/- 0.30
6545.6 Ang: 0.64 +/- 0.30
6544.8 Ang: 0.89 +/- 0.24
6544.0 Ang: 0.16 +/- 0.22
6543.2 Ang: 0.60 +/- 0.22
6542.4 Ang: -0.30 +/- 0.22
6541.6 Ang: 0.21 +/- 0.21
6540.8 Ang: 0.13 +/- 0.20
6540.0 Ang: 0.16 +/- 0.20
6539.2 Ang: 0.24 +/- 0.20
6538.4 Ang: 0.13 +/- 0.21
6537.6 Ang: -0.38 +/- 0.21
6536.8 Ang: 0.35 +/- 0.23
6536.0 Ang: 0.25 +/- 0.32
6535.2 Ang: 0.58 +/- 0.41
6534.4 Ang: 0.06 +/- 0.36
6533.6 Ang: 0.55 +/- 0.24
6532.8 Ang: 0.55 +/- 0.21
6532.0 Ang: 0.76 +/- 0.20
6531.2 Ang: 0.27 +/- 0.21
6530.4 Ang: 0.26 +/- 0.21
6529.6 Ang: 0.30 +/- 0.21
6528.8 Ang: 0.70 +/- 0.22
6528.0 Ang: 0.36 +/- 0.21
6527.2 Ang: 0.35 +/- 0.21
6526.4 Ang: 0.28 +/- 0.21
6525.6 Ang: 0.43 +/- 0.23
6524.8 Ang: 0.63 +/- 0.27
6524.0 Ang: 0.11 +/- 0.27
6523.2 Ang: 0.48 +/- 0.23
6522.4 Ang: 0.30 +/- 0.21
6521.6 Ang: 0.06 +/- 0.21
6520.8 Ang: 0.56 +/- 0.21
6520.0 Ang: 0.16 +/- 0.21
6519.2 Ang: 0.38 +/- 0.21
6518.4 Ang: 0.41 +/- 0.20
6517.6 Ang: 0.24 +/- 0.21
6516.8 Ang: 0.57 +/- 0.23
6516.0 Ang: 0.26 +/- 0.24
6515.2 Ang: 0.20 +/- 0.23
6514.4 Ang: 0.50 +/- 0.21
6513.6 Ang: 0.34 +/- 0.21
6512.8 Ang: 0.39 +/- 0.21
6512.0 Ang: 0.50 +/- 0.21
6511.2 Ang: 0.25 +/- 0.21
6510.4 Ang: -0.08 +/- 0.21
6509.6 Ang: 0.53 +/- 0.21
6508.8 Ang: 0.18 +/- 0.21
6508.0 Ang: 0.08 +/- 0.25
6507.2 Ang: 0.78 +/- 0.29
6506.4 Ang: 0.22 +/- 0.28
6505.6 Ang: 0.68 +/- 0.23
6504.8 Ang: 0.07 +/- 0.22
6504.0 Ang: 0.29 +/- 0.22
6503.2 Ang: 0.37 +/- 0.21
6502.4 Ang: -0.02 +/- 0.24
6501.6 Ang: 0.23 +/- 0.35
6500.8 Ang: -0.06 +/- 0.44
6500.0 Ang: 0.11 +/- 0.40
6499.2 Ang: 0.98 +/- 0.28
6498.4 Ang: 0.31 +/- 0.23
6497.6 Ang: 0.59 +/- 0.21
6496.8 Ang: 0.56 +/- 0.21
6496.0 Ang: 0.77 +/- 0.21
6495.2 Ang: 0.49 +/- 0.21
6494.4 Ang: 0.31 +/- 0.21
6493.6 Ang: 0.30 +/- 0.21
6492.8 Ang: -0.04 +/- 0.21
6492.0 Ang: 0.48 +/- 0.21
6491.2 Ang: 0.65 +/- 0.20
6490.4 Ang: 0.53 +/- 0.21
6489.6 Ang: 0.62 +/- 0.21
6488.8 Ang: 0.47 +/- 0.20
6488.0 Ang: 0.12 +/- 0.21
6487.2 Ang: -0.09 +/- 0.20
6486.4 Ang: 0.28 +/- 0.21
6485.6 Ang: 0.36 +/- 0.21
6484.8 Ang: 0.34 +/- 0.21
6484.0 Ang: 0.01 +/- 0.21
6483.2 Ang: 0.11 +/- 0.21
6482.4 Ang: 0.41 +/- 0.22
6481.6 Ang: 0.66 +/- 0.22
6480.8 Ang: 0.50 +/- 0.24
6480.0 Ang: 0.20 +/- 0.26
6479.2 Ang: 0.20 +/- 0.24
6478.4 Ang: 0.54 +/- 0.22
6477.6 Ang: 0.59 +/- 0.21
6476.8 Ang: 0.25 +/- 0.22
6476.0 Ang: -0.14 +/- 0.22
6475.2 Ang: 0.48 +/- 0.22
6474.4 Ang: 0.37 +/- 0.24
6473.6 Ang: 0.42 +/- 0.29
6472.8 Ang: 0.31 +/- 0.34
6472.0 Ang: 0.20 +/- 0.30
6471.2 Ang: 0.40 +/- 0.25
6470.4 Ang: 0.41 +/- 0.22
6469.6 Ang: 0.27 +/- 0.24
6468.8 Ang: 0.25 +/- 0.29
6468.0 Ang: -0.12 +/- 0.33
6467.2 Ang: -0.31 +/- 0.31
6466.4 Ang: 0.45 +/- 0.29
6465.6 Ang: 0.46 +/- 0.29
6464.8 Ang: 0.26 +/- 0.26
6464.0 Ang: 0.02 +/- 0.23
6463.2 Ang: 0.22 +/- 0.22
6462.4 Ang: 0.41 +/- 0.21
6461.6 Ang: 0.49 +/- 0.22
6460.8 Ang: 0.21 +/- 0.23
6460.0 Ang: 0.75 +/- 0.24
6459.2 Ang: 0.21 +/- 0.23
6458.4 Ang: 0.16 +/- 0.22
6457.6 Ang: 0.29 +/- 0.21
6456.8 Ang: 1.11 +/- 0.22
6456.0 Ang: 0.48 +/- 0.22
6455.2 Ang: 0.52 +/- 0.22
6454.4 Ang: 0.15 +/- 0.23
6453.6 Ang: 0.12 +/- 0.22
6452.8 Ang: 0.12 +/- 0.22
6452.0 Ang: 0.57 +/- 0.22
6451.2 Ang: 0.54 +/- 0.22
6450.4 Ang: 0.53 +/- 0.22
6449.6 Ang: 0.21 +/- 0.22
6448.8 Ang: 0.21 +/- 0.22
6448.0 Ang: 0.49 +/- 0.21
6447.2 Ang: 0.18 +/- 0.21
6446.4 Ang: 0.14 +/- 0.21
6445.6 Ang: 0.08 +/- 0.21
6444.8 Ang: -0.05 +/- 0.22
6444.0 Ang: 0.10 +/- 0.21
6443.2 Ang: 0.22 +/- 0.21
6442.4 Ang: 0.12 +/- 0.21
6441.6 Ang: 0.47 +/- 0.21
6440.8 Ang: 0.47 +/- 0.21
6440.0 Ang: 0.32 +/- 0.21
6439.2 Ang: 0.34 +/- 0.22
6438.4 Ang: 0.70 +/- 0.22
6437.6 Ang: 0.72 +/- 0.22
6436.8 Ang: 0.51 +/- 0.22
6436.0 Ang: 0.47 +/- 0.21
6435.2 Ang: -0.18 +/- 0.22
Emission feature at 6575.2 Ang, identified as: [O II]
